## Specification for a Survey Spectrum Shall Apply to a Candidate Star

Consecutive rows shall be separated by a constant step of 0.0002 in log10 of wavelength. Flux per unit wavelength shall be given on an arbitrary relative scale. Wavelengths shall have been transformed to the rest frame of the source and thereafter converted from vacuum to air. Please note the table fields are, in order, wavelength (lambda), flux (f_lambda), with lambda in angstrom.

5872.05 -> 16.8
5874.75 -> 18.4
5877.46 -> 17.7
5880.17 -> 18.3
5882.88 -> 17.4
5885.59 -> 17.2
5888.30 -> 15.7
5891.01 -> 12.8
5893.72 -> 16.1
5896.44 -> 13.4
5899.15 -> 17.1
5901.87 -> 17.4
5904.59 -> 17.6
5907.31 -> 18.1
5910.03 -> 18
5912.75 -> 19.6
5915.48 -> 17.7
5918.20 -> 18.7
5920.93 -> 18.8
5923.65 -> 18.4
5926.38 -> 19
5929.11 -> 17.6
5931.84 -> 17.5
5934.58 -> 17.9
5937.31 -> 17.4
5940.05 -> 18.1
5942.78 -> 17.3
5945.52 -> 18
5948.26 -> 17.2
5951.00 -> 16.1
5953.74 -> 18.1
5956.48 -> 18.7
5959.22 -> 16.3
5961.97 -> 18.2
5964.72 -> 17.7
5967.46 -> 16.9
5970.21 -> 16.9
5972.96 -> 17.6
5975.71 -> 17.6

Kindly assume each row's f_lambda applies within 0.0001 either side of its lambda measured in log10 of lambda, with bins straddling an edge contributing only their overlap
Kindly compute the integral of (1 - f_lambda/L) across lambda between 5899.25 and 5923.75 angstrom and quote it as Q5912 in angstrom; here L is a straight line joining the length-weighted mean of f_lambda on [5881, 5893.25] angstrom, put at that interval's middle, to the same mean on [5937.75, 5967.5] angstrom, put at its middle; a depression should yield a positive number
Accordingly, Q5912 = -2.5 angstrom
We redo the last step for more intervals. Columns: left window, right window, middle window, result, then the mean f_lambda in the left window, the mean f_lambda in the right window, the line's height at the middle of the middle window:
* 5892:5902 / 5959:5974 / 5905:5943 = -4.3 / 15.7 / 17.3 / 16.3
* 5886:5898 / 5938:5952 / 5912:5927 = -2.4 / 14.8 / 17.4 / 16.1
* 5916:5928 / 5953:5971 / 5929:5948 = 0.5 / 18.6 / 17.5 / 18.2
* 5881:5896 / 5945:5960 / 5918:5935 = -1.5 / 15.8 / 17.4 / 16.7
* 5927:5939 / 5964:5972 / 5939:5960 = -0.1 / 17.7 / 17.2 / 17.4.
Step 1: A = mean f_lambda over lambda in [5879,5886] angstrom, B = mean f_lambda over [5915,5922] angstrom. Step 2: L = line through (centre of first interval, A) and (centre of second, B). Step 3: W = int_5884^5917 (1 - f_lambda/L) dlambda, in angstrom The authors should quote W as 2.45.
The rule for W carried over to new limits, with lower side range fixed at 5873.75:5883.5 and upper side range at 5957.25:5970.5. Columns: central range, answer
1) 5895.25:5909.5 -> 0.75 angstrom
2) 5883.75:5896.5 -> 1.84 angstrom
